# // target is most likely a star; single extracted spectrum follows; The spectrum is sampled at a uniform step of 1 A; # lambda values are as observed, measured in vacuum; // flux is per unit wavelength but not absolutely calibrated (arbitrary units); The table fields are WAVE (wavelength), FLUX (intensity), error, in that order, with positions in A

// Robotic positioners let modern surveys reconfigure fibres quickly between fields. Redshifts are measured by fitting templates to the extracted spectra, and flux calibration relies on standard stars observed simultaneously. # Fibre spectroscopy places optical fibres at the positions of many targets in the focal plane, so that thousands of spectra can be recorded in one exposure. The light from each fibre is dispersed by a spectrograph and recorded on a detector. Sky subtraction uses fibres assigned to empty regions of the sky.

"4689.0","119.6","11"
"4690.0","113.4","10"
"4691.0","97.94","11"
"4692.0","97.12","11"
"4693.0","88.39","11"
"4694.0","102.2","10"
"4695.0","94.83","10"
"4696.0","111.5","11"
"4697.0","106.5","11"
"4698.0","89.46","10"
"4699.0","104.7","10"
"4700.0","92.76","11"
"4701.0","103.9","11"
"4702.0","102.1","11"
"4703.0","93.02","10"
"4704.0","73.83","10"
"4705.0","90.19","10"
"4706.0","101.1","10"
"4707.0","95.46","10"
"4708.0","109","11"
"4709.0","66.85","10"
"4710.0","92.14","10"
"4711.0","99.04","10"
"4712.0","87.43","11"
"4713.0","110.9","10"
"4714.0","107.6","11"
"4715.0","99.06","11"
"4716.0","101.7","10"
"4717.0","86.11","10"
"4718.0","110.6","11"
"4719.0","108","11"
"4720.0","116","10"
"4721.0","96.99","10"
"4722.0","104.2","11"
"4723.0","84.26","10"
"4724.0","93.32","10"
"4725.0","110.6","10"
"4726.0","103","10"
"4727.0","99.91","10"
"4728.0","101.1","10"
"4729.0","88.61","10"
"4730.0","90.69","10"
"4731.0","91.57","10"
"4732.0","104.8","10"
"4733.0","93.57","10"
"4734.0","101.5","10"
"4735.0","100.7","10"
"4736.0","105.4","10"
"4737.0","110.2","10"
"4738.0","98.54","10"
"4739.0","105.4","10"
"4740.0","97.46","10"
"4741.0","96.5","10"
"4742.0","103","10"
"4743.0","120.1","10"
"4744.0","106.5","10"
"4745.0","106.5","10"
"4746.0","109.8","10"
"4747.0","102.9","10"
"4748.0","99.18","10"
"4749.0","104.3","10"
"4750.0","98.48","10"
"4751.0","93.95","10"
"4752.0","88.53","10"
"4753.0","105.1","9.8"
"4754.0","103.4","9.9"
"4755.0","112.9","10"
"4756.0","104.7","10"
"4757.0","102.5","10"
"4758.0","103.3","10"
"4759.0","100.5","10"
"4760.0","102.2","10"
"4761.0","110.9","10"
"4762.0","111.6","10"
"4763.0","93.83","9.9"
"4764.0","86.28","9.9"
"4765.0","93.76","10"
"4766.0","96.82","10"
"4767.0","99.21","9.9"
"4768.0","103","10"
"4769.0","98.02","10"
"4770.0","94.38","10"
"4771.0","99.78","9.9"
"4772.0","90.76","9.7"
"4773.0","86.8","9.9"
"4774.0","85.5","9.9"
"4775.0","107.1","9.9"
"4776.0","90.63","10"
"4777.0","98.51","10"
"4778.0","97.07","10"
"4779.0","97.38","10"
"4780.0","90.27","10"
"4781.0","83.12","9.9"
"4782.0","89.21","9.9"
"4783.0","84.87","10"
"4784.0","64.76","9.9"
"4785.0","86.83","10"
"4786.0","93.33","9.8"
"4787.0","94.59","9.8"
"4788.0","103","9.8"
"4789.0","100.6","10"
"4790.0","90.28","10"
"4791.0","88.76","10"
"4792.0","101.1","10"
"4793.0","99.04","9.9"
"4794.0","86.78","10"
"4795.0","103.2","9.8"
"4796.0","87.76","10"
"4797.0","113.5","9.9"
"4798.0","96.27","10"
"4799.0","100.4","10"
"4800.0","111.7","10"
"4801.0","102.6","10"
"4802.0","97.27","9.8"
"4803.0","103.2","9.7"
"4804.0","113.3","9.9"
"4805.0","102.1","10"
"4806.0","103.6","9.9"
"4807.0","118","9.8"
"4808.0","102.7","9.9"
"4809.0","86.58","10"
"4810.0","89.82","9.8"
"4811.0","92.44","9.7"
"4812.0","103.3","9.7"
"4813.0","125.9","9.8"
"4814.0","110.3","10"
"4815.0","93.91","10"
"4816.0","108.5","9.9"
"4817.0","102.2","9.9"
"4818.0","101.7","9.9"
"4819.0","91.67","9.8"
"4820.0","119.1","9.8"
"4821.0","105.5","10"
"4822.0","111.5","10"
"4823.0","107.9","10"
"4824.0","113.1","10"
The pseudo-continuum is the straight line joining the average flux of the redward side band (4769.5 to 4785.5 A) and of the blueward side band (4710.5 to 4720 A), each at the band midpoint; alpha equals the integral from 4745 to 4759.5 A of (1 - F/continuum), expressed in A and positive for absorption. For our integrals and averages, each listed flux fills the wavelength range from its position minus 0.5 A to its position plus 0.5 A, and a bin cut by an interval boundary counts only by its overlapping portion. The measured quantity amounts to -1.1 A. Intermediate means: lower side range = 102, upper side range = 90.4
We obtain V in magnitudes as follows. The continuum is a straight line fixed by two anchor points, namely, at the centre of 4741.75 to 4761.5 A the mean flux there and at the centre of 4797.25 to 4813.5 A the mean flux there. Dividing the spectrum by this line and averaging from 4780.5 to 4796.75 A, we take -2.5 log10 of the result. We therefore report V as 0.134 mag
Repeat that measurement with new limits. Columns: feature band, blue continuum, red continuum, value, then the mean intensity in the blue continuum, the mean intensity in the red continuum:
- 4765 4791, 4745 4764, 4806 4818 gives 0.11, 102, 103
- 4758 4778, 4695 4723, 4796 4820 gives 0.04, 98.2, 103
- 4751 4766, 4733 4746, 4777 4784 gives -0.04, 104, 89.1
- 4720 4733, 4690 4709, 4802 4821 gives 0.01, 97.1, 104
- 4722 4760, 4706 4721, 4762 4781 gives -0.04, 99.3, 95.1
